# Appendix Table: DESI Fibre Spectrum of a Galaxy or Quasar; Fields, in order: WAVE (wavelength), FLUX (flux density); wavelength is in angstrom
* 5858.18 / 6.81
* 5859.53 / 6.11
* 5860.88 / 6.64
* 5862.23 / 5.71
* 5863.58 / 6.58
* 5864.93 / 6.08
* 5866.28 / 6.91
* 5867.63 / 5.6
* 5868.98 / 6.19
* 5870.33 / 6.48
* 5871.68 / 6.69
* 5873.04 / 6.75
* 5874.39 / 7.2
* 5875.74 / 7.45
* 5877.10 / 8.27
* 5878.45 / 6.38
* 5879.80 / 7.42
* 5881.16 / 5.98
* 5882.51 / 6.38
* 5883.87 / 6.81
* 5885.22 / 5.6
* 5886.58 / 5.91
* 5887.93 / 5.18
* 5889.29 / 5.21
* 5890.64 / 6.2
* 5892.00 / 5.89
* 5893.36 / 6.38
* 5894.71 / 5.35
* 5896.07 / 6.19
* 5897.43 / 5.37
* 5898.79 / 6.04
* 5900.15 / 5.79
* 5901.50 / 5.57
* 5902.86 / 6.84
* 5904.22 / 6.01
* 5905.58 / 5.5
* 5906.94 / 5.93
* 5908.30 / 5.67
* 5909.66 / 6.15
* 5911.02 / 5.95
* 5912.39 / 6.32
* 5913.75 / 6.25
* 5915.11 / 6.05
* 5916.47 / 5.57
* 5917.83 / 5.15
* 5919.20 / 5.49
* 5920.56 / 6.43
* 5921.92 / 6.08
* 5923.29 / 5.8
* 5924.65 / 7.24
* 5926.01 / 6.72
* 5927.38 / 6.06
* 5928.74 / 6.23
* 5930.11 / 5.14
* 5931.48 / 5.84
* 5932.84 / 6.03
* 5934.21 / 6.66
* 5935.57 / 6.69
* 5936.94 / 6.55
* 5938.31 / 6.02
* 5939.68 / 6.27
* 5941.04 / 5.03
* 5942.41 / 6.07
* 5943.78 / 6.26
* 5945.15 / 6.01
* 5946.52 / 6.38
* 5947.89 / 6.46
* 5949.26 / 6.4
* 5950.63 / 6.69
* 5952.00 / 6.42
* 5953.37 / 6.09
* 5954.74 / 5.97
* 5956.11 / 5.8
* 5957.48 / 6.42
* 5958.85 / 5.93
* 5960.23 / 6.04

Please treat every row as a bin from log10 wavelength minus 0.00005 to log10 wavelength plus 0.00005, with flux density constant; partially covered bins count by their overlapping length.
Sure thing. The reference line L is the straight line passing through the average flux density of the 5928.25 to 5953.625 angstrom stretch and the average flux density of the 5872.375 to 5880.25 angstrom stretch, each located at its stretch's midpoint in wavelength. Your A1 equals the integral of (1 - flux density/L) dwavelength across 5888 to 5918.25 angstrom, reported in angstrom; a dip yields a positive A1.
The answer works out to 4.1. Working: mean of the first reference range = 7.25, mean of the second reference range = 6.17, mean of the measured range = 5.87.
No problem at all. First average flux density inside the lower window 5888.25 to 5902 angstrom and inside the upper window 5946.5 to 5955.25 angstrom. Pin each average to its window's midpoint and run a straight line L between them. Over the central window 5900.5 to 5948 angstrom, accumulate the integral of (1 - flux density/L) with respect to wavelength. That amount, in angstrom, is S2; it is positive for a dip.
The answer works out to 0.1 angstrom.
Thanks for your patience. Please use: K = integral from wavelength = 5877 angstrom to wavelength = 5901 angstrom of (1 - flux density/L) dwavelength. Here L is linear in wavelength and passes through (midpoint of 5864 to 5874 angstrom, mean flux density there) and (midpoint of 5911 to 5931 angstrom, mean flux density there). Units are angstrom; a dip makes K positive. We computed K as 0.7 angstrom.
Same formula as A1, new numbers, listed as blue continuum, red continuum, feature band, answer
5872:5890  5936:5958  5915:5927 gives 0.5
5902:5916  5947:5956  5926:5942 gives 0.3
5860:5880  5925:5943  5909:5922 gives 0.7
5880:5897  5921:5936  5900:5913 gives 0.2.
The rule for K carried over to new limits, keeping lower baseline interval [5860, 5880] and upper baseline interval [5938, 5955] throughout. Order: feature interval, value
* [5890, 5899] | 0.83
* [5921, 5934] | 0.29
